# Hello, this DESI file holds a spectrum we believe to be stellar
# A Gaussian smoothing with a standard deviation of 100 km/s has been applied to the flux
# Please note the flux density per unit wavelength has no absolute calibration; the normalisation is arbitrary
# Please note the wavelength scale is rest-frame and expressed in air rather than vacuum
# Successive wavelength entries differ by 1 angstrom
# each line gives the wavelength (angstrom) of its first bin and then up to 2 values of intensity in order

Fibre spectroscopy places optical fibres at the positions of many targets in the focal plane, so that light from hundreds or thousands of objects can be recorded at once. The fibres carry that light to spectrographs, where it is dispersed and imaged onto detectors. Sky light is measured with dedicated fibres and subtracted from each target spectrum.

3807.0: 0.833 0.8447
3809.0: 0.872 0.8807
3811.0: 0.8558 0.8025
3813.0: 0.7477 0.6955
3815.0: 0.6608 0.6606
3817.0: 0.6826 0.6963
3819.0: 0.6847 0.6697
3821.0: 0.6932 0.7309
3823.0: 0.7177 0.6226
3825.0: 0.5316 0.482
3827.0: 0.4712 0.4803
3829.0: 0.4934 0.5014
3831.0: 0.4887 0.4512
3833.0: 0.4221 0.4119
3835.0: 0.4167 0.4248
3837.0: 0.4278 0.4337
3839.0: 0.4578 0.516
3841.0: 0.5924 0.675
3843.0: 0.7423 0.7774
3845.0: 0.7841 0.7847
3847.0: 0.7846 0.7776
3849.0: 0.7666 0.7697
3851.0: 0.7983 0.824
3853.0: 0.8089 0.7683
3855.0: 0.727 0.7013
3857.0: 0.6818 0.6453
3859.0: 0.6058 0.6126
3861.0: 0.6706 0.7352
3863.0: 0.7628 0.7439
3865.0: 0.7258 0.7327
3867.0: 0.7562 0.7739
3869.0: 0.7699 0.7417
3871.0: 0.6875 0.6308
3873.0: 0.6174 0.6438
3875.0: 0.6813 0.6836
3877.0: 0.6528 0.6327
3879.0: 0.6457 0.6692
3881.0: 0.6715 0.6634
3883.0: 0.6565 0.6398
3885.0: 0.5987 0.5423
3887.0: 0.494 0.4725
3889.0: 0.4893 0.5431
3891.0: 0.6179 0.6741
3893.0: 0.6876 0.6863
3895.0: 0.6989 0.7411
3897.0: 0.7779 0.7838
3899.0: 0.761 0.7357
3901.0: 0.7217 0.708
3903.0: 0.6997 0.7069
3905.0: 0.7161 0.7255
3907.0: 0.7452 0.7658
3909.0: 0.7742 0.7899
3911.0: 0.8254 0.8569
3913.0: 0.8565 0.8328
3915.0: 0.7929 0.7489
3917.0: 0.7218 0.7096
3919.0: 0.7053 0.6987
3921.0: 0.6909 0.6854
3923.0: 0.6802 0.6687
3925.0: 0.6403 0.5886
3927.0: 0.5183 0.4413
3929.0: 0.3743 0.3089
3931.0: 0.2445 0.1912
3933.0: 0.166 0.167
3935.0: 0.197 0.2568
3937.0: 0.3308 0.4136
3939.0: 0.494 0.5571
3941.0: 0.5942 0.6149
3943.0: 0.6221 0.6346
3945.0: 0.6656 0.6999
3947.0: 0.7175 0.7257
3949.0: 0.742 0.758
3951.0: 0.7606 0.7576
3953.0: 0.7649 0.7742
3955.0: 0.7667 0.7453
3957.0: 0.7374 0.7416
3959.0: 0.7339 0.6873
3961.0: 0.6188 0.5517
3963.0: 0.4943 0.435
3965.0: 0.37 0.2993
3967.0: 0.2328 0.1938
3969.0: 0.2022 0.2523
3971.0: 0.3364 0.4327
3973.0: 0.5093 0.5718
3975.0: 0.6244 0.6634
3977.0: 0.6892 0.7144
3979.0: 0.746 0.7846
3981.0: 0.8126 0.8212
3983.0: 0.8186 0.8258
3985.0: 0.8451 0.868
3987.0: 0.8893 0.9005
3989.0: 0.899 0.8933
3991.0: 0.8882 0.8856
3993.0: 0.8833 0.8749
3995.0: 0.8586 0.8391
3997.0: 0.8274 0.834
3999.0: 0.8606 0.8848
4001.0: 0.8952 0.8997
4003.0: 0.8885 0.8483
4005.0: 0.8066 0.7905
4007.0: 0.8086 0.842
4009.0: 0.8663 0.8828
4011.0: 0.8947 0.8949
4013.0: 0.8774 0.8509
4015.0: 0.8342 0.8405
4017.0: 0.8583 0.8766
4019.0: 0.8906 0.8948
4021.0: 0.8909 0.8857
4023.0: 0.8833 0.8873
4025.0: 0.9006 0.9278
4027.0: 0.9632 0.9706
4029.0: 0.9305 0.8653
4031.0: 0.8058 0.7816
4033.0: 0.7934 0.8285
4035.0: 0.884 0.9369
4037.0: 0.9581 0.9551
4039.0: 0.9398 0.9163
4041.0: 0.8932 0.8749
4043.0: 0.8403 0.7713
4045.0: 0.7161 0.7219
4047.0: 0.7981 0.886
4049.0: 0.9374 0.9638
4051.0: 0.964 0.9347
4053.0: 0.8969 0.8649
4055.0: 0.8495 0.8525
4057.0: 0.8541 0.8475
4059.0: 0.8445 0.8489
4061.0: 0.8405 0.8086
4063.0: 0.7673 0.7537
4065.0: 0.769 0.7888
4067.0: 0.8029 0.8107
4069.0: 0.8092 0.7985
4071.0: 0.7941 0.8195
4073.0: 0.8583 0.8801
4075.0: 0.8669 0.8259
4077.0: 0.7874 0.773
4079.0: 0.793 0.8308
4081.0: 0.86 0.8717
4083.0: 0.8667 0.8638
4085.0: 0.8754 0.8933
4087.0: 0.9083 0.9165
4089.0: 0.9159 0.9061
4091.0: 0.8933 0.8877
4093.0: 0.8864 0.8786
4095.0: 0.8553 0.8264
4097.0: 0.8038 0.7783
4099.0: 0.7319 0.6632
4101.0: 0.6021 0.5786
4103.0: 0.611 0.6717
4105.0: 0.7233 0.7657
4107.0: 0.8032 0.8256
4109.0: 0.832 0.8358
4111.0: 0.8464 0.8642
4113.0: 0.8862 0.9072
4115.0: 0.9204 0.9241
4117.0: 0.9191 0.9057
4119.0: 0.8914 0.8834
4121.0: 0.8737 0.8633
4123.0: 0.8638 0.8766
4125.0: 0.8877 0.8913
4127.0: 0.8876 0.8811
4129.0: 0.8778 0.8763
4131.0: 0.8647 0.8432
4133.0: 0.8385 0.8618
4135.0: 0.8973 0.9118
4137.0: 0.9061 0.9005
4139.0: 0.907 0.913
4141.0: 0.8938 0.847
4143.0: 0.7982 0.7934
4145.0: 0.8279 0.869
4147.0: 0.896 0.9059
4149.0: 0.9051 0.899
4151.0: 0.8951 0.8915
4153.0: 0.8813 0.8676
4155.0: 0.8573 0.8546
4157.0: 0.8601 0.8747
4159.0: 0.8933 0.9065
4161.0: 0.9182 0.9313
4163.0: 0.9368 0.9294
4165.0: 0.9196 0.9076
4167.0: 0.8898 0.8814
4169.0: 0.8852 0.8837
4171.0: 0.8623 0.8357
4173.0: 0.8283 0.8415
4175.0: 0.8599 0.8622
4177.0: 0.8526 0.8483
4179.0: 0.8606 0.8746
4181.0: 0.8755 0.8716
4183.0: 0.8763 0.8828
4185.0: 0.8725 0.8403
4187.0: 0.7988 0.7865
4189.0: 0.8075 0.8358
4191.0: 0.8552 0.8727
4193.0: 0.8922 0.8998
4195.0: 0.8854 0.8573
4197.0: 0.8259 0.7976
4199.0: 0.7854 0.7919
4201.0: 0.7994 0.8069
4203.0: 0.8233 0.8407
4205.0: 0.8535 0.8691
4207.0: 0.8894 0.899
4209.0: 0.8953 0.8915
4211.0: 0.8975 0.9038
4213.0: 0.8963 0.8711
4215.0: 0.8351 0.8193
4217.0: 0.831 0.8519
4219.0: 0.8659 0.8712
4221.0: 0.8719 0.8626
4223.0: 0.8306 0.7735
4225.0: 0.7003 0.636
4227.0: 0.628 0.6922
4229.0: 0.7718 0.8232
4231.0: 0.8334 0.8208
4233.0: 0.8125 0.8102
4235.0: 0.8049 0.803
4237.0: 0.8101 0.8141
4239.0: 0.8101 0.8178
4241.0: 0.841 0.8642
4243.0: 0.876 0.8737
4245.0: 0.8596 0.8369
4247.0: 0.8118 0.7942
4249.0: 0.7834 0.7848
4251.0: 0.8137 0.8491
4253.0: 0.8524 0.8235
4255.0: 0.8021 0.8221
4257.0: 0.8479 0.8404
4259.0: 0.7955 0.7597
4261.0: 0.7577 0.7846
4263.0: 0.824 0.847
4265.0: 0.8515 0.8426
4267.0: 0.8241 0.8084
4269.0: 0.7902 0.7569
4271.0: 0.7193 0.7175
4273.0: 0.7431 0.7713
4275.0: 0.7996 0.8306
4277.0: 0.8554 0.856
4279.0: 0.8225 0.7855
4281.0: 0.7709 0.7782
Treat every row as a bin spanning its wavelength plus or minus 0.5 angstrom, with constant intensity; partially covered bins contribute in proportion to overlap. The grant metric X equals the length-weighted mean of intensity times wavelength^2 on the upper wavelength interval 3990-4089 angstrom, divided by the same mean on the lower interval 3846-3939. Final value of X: 1.43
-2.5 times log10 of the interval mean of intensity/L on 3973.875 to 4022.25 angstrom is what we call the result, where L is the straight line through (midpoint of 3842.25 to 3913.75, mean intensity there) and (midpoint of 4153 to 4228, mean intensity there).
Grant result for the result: -0.10 mag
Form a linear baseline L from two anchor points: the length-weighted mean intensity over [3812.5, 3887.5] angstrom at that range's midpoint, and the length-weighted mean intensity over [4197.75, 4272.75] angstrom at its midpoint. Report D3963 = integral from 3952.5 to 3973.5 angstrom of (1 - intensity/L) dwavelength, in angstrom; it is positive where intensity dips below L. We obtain 5.37 angstrom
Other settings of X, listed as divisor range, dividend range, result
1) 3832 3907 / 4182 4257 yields 1.48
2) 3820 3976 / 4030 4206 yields 1.54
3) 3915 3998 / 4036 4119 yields 1.43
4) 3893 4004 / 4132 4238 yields 1.44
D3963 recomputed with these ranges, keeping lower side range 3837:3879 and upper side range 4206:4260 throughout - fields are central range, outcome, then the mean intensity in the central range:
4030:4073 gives -4.7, 0.846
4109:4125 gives -2.0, 0.883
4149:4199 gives -4.1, 0.869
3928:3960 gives 7.5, 0.557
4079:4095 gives -2.2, 0.88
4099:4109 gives 1.0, 0.703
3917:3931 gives 2.6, 0.585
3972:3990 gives -0.5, 0.758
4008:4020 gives -1.9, 0.87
